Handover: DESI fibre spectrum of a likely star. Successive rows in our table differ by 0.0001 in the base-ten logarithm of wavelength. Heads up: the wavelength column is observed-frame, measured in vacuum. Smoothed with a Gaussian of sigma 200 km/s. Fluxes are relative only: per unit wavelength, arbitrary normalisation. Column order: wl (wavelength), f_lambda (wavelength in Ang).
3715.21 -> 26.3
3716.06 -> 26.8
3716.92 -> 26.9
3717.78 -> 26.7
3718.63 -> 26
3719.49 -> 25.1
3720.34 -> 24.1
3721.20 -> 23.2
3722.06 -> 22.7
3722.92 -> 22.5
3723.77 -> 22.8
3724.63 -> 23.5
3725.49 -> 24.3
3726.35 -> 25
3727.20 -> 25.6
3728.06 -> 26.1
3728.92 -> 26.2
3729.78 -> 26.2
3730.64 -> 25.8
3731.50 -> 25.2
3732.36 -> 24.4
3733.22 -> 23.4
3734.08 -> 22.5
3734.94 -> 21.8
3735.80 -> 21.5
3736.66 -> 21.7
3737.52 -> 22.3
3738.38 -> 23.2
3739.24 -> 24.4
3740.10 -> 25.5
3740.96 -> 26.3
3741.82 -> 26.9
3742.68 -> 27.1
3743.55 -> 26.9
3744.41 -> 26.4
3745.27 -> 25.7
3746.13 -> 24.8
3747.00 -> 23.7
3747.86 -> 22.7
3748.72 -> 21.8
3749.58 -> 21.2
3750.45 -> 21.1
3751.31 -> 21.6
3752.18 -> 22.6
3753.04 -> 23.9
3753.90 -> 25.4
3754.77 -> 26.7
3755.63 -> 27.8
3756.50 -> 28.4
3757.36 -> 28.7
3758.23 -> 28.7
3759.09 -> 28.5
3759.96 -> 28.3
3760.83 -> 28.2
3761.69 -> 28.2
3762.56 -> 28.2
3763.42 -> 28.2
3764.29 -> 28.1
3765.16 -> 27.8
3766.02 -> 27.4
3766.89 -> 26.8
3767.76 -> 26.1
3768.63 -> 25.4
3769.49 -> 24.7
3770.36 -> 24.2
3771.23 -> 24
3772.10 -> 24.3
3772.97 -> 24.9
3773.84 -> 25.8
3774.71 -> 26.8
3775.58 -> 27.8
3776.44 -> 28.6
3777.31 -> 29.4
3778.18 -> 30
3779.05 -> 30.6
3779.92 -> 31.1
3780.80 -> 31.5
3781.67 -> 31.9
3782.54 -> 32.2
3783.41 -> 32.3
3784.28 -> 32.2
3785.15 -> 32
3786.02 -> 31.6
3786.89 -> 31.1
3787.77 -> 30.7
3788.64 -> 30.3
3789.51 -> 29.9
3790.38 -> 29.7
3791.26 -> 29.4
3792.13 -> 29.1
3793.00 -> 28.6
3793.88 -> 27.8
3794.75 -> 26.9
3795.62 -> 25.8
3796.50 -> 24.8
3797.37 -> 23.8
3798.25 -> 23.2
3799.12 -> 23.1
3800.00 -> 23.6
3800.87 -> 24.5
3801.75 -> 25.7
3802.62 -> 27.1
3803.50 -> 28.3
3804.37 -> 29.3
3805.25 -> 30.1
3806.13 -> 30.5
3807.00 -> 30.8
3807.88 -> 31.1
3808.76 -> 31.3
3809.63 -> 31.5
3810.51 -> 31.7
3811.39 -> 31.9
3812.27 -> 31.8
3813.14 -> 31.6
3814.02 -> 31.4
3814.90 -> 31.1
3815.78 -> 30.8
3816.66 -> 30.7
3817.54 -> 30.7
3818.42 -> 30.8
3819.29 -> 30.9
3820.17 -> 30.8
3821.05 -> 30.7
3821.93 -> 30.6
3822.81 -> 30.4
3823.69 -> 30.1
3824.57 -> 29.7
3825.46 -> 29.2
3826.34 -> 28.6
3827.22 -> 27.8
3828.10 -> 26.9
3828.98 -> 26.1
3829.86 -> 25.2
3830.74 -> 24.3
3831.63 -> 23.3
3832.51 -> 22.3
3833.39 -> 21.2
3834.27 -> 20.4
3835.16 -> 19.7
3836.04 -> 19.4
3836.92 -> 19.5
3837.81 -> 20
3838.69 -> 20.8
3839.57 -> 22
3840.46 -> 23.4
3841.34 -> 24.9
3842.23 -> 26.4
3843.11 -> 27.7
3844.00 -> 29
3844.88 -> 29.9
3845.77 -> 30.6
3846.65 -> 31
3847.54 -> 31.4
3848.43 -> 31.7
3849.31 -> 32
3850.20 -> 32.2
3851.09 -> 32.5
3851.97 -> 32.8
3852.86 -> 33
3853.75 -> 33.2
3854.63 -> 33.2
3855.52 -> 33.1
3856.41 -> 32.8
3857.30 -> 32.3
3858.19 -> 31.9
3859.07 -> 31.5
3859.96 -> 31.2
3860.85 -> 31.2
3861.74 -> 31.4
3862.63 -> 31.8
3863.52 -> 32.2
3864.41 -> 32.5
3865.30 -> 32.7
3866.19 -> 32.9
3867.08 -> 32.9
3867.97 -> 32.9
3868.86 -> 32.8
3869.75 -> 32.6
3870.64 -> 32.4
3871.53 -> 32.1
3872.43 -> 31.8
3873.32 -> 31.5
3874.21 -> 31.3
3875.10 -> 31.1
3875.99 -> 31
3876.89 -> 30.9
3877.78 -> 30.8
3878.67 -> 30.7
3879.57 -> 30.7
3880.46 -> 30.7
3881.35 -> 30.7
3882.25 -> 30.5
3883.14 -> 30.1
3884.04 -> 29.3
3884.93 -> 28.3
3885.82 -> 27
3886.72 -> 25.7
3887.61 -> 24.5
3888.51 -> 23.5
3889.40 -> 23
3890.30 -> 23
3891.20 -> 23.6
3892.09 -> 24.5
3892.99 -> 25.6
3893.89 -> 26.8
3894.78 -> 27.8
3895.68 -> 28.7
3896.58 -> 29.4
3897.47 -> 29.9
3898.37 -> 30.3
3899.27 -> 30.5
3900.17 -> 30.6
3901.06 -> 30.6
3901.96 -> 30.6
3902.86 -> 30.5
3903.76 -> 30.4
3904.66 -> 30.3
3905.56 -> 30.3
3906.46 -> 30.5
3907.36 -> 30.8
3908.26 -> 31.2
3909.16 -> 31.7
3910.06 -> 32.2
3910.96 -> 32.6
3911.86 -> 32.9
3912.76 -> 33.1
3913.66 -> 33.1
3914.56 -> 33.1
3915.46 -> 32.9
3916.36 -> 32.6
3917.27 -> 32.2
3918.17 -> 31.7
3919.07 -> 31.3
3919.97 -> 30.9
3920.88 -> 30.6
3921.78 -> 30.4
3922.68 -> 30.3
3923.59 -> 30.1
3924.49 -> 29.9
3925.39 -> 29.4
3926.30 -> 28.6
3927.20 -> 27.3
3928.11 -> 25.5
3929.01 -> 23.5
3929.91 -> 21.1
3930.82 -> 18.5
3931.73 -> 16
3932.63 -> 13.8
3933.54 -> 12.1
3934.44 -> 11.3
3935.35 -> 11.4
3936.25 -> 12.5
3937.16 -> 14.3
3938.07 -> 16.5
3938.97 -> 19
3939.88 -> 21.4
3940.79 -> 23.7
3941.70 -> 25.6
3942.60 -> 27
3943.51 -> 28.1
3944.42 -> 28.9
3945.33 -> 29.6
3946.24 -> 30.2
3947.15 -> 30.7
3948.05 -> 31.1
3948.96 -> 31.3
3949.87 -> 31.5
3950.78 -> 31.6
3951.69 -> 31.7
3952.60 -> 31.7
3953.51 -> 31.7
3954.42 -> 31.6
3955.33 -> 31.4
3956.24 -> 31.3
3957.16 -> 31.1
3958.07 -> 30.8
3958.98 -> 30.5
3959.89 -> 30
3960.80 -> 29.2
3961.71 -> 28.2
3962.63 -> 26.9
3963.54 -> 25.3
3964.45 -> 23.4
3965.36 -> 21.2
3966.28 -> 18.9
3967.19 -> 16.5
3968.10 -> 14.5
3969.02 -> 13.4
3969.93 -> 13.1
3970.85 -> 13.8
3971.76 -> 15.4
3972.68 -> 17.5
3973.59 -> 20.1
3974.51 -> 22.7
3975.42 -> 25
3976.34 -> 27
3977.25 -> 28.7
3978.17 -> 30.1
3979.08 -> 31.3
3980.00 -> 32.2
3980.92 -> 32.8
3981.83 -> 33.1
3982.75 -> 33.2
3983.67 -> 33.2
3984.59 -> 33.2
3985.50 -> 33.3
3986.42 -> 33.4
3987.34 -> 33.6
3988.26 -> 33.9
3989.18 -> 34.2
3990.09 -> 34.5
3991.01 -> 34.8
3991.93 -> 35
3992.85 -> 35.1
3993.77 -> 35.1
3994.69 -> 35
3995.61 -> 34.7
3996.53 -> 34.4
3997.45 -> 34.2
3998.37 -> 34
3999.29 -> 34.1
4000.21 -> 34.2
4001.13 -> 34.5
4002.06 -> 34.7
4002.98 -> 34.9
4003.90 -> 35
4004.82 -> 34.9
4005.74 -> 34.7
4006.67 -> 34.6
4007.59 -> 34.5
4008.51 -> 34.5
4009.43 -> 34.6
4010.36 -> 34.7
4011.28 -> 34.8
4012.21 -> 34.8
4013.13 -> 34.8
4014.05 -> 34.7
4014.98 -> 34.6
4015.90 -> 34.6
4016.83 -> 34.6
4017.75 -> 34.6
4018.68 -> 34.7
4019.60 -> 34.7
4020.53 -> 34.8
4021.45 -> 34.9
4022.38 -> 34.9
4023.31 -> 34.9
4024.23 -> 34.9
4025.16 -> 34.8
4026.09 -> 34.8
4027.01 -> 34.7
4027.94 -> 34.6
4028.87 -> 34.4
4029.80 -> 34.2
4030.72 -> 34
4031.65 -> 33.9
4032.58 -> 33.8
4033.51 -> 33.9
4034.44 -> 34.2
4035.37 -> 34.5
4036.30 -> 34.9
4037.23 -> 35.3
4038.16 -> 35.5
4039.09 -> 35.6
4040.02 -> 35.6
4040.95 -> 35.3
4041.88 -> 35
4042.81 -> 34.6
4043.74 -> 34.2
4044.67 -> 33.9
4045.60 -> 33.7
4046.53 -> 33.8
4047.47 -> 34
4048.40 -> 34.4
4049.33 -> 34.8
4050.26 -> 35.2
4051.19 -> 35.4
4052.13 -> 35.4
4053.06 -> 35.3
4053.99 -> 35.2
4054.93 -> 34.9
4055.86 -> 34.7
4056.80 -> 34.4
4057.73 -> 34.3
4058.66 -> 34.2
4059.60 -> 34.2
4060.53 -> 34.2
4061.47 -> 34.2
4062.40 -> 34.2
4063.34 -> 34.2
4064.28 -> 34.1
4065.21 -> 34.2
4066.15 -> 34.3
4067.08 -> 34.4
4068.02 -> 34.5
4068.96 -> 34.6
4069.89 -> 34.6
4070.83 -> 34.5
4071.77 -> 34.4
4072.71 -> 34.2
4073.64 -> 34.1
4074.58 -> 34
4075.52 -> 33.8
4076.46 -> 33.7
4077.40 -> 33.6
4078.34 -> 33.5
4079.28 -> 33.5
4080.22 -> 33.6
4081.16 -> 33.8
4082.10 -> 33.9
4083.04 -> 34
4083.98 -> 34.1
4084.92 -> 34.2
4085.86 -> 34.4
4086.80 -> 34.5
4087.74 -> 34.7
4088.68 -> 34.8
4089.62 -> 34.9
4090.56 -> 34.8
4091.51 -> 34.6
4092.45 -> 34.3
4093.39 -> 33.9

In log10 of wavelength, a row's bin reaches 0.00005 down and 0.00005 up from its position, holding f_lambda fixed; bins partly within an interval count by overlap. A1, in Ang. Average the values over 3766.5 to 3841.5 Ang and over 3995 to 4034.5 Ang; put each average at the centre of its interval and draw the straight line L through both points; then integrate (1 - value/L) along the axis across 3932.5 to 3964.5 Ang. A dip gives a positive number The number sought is 6.5 Ang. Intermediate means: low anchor 27.7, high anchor 34.6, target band 25.9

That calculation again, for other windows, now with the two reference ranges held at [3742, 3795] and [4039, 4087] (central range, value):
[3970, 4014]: 1.3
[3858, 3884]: -1.5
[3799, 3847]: 2.0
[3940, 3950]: 1.0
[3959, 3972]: 4.4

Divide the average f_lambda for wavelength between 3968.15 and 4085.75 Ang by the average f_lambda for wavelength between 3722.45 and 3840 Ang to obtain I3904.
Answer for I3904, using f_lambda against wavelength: 1.23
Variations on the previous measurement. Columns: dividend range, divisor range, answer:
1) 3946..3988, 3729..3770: 1.08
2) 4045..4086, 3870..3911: 1.17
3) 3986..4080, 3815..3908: 1.19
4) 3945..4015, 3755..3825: 1.05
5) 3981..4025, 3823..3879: 1.18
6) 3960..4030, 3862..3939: 1.10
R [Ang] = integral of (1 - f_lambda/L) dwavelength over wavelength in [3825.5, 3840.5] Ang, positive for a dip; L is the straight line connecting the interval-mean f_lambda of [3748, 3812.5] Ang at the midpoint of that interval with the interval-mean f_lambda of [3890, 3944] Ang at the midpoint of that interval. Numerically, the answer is 2.3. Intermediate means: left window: 27.8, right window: 26.7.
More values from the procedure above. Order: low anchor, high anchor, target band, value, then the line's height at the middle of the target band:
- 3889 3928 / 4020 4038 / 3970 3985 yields 2.82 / 32.6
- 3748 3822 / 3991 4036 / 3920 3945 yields 7.47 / 32.3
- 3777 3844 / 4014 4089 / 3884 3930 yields 2.11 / 30.6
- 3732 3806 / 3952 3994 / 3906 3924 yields -2.73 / 27.5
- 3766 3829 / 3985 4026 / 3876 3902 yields 2.60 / 31.4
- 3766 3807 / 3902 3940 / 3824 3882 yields -4.19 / 27.2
